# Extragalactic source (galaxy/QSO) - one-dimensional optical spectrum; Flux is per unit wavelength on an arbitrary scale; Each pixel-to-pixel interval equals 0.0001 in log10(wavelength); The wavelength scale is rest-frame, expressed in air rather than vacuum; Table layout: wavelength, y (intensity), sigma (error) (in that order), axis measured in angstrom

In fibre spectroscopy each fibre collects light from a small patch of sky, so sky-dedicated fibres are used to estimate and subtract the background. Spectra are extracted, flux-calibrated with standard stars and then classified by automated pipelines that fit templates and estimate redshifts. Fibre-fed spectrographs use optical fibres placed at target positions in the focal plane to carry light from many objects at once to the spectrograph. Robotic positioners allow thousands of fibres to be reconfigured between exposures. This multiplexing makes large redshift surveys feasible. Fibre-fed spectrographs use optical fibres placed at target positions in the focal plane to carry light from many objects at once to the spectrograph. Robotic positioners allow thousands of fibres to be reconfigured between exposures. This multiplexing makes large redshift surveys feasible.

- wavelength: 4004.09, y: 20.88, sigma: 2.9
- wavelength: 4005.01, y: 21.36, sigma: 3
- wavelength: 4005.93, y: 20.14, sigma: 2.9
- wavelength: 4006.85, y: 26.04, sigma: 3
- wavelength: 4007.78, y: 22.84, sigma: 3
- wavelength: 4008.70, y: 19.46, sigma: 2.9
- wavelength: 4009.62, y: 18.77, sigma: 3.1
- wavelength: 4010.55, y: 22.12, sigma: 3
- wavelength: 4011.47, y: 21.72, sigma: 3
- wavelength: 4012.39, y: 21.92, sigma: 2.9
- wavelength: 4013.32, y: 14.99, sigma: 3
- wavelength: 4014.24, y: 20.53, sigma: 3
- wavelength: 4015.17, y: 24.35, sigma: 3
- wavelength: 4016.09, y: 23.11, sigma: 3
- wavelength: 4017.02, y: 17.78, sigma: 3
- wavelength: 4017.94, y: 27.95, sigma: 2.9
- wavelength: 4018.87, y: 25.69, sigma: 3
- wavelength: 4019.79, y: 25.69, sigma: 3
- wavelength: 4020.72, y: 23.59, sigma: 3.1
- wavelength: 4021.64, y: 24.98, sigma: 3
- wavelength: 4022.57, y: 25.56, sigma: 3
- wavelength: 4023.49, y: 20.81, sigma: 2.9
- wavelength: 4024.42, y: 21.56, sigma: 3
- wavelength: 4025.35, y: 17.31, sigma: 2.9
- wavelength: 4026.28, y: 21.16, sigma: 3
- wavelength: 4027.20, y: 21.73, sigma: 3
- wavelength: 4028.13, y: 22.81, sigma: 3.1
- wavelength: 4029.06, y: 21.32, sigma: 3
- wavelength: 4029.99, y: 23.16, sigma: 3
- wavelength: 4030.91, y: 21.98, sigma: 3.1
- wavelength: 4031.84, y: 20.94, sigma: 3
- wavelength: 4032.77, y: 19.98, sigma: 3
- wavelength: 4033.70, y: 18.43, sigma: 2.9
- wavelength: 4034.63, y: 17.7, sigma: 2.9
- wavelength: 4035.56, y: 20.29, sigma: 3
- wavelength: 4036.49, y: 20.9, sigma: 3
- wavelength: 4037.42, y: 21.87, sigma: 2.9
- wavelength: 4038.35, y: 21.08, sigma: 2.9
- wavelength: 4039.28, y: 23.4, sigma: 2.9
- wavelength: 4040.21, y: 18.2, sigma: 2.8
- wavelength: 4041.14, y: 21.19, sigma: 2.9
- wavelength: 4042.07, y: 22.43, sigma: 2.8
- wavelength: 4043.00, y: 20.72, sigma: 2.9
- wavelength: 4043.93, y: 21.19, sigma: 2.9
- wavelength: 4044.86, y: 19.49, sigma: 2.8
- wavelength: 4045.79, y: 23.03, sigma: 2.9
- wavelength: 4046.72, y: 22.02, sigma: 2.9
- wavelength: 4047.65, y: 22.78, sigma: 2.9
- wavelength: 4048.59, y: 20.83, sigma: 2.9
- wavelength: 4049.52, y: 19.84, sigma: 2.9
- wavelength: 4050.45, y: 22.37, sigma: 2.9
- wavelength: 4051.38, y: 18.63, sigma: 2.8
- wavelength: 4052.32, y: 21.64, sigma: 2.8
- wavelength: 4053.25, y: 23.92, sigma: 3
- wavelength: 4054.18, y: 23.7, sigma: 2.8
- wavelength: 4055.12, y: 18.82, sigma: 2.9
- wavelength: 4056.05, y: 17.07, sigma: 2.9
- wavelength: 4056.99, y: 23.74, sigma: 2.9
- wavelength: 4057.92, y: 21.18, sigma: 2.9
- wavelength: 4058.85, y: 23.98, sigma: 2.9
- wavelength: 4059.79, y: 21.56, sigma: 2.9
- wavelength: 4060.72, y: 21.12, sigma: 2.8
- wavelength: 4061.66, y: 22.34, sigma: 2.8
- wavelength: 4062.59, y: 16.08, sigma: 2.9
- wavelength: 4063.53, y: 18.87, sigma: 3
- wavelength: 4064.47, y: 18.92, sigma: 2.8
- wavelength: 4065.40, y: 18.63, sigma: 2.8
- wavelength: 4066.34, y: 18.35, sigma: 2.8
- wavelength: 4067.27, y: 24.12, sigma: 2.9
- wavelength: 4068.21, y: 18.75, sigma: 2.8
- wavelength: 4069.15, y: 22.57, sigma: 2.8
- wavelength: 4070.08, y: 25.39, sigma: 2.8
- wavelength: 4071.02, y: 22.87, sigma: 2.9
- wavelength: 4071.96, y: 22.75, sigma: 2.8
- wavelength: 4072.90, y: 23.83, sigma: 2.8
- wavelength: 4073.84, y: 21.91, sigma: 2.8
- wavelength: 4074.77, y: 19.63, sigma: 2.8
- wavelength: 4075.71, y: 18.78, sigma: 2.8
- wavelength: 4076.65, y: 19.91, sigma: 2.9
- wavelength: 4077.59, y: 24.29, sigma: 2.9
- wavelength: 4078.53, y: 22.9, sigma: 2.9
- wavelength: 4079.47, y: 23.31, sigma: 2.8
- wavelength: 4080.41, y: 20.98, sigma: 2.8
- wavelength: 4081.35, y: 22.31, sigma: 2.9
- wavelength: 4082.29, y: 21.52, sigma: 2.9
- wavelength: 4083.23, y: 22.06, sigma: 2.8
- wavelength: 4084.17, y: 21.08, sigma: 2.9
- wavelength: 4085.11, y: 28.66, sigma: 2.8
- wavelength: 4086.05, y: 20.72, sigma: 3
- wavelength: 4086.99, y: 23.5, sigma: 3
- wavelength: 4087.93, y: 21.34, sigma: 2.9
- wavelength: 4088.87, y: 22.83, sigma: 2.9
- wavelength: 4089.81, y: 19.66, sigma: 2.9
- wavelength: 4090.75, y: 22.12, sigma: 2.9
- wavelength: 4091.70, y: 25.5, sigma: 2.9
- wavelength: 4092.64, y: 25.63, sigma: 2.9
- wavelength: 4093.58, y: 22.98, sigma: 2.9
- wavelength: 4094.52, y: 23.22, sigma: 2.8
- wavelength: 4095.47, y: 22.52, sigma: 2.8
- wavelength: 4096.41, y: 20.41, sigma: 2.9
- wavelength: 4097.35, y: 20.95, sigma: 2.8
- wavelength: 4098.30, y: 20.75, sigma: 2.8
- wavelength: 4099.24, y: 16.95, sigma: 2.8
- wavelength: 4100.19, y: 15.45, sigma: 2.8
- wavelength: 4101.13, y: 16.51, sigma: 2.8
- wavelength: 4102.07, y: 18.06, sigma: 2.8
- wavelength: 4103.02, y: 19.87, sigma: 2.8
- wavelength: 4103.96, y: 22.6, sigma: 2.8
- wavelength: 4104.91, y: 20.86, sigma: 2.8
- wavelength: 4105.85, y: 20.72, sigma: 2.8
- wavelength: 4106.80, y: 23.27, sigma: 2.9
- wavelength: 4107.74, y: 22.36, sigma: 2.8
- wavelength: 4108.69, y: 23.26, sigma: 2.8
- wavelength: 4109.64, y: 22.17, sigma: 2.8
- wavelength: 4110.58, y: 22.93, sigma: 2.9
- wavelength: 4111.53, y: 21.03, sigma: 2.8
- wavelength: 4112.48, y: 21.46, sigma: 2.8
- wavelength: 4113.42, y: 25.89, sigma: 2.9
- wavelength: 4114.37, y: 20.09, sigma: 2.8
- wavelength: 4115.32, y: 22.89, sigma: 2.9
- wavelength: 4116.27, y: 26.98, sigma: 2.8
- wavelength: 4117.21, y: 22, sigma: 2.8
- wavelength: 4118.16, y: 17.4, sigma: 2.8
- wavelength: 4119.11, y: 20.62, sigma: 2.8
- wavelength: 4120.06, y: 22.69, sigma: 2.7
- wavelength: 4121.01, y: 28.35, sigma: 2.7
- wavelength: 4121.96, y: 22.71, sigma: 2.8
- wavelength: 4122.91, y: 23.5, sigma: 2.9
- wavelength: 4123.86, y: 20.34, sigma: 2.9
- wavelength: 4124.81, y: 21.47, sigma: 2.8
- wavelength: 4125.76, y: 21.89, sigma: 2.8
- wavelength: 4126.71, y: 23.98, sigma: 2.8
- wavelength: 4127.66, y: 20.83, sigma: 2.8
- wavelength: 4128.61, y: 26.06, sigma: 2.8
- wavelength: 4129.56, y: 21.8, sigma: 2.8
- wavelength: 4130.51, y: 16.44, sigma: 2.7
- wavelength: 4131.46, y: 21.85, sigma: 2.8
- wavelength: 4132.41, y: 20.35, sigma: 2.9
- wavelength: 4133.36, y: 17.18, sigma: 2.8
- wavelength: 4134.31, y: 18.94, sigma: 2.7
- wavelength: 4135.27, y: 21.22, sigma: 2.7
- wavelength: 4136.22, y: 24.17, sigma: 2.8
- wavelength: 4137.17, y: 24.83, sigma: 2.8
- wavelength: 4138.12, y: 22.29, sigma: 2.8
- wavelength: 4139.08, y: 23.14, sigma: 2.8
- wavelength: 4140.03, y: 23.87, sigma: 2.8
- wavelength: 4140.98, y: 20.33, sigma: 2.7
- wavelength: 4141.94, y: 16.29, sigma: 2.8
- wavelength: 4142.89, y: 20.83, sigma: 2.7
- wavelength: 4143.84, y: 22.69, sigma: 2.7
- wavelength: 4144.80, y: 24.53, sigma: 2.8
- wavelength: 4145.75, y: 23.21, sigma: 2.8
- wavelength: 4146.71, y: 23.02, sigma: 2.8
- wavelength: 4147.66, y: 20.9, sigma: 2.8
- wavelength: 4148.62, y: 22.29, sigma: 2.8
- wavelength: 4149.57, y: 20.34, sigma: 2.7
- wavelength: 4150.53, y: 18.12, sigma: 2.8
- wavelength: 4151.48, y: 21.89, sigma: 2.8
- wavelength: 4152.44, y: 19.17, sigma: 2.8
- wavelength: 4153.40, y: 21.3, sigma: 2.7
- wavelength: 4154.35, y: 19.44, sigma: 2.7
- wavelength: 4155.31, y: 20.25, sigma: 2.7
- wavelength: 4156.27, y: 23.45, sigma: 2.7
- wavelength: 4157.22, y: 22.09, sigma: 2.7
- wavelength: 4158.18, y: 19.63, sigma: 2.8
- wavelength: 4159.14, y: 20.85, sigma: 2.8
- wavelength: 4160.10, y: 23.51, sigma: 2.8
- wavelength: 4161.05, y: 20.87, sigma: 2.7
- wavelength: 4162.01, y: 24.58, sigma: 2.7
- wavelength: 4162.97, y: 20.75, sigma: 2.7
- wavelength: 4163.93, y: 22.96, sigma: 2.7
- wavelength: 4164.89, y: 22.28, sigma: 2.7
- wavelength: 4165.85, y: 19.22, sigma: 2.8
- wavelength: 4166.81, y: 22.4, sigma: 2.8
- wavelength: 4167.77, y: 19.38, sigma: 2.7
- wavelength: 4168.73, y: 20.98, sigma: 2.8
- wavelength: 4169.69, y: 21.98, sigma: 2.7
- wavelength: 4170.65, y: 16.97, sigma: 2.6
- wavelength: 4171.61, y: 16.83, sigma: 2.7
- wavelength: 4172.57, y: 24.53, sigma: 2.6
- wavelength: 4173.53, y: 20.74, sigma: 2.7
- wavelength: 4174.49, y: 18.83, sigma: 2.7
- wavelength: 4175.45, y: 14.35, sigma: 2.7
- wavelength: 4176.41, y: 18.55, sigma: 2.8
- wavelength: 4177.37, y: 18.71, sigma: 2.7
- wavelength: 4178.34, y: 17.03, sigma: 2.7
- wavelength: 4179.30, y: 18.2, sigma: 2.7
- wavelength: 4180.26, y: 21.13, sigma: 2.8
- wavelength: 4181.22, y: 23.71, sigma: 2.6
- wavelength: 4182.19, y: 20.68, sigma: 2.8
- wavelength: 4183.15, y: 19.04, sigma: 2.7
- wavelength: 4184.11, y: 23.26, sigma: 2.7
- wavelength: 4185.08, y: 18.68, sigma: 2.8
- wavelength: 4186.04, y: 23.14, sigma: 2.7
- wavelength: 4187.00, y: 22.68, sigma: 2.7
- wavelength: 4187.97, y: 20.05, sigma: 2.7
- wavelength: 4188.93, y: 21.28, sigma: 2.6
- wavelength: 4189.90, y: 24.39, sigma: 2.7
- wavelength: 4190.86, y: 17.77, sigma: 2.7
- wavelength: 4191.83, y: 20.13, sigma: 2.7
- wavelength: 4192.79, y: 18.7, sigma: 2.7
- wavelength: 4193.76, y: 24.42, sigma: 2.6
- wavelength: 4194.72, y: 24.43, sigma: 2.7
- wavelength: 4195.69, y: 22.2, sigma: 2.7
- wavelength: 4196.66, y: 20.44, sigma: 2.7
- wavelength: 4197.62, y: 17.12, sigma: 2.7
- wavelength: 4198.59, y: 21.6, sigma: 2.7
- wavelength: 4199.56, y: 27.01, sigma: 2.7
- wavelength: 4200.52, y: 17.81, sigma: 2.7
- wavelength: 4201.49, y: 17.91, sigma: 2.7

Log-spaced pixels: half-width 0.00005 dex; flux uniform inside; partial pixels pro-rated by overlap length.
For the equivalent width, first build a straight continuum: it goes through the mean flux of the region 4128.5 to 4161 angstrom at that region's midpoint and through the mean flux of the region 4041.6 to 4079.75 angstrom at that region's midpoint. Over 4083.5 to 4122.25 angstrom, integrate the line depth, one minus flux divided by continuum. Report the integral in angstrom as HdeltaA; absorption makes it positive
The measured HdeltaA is -1.1 angstrom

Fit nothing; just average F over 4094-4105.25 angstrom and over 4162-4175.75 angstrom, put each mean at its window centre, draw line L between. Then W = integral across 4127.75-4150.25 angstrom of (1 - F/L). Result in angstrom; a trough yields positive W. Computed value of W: -1.6 angstrom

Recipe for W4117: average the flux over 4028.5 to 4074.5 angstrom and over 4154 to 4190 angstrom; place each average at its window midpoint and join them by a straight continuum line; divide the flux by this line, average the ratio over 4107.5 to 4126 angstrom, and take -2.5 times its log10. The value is -0.08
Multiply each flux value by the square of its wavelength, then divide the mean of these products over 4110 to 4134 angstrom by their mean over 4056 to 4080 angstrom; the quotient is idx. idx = 1.06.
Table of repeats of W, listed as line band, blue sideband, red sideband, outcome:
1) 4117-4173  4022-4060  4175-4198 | -2.1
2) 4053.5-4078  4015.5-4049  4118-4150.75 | 0.7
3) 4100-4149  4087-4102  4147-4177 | -2.0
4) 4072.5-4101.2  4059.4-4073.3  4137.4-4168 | -0.8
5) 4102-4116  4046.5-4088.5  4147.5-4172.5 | -0.5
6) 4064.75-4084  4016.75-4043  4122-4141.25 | 0.1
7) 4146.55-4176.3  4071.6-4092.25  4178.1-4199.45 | 0.9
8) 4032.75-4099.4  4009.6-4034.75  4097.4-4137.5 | 0.6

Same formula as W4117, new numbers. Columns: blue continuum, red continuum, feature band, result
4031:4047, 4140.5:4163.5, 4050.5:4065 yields 0.00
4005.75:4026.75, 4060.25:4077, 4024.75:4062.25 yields 0.02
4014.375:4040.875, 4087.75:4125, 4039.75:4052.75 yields 0.04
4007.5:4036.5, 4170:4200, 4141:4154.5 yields -0.01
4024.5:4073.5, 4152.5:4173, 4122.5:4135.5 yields 0.00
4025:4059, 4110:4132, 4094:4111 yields 0.07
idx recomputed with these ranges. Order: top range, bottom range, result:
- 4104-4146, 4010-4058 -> 1.07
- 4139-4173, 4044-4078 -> 1.05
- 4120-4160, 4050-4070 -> 1.08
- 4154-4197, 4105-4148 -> 0.97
